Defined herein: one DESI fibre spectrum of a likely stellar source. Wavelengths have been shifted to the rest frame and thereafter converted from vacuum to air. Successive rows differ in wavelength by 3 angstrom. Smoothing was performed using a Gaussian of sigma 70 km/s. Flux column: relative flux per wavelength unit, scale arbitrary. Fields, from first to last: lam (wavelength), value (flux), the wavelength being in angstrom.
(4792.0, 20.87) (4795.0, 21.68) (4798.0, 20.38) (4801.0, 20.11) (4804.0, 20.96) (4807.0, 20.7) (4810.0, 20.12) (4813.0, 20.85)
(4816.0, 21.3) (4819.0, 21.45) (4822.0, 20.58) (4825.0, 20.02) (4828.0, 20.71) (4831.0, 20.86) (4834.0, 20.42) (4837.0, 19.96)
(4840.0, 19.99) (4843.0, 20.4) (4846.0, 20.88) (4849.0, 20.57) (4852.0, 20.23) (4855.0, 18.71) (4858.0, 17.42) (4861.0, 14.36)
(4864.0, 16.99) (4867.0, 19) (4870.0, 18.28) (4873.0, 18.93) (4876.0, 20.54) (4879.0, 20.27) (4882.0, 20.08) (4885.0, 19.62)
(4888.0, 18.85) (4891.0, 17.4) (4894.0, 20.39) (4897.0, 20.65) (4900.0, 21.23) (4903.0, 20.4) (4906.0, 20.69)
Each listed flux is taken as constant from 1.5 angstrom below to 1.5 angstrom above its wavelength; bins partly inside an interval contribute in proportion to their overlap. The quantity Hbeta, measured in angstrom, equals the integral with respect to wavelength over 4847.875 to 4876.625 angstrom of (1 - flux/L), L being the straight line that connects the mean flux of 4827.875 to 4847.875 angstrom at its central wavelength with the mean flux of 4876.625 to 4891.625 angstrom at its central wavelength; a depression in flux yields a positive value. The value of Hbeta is 2.2 angstrom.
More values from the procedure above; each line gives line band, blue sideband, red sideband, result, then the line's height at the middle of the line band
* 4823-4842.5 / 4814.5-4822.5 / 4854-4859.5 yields -0.3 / 20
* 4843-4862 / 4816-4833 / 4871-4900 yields 1.3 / 20.3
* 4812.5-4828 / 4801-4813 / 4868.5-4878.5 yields -0.4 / 20.3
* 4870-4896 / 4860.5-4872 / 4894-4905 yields -0.5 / 19.1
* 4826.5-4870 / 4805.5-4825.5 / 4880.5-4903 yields 2.3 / 20.3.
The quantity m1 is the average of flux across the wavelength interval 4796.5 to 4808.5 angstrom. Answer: 20.5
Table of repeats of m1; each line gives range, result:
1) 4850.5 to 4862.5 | 17.7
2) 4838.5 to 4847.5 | 20.4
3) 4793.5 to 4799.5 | 21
